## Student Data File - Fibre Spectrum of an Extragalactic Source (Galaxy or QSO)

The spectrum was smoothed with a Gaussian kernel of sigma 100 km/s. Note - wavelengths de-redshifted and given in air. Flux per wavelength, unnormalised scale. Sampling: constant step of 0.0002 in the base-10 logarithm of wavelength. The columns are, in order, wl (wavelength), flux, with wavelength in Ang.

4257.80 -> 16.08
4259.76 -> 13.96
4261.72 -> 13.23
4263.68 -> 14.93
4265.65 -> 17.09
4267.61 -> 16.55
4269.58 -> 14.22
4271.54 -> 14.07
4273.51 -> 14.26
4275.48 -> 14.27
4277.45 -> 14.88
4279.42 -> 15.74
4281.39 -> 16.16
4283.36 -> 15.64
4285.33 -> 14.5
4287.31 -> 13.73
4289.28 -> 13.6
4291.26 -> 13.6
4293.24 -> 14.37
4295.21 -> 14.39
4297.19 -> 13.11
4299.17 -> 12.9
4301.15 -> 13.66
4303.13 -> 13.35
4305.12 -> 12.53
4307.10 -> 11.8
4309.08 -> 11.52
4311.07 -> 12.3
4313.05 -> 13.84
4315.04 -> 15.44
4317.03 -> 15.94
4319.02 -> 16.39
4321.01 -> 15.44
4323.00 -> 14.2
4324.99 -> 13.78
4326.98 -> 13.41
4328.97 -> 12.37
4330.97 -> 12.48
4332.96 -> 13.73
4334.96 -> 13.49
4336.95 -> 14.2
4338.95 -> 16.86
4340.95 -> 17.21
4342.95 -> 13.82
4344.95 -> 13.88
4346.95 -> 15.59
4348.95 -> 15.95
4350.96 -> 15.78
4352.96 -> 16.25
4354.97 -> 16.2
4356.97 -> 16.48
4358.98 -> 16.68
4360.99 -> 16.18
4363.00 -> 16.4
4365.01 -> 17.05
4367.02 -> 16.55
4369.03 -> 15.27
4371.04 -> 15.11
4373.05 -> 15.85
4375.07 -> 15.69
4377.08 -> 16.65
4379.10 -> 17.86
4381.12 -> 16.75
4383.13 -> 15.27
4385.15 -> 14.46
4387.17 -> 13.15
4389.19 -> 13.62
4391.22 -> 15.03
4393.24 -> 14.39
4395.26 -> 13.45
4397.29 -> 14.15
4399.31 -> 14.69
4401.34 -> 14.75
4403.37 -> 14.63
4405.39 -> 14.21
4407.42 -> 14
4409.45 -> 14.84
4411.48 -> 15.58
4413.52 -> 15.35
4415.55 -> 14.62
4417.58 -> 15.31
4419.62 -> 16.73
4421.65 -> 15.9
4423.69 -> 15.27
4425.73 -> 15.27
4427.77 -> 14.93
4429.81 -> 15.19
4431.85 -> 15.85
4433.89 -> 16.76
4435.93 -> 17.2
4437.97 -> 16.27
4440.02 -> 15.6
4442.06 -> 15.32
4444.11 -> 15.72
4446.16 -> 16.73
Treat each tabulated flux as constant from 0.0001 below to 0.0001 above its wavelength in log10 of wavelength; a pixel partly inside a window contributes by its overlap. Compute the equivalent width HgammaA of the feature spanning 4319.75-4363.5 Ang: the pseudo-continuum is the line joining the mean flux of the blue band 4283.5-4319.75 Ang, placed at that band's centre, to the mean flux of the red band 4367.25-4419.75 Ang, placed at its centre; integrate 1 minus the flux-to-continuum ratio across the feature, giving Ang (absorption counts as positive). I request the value -2.1 Ang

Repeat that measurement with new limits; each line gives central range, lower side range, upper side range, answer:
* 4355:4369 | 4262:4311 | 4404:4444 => -1.5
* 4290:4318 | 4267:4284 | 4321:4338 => 1.5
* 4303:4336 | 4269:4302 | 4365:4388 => 2.7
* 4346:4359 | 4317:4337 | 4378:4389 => -1.3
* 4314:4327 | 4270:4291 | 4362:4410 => -0.2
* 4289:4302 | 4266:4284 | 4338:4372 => 1.4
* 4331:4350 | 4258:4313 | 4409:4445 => -0.2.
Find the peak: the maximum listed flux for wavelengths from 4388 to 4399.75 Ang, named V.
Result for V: 15.03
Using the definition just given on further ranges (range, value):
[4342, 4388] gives 17.86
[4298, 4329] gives 16.39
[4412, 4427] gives 16.73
